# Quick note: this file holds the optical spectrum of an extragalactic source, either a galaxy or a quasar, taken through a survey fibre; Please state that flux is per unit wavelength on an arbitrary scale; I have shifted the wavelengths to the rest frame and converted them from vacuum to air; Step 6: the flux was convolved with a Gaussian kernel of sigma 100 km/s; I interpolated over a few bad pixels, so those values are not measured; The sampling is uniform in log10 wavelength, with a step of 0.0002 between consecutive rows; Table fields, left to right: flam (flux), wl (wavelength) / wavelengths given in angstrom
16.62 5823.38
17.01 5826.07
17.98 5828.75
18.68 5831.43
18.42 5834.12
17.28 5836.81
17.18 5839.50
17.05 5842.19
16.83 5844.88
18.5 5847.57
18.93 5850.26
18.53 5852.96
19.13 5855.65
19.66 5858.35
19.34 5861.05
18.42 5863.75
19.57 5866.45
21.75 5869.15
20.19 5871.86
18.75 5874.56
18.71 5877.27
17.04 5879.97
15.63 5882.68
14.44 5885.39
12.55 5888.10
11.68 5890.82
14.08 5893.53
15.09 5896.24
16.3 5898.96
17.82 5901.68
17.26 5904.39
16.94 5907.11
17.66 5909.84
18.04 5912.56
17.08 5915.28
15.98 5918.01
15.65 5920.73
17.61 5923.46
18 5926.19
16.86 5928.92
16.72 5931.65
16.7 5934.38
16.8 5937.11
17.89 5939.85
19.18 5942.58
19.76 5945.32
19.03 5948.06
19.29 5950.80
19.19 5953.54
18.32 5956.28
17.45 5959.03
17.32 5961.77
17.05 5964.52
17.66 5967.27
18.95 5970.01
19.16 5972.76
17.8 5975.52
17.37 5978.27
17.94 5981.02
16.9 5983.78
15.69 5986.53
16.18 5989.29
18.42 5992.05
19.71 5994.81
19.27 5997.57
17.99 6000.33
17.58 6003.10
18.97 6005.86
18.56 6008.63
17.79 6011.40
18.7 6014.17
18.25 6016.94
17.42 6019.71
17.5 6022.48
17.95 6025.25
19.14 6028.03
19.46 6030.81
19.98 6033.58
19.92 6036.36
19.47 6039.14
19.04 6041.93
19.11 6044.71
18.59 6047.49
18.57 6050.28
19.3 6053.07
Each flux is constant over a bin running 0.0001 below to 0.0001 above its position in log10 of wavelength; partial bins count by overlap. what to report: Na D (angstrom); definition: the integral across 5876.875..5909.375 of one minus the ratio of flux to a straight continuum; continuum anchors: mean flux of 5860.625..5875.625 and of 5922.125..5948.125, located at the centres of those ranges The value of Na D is 5.8 angstrom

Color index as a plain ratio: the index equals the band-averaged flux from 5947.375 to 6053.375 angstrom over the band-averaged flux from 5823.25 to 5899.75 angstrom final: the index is 1.05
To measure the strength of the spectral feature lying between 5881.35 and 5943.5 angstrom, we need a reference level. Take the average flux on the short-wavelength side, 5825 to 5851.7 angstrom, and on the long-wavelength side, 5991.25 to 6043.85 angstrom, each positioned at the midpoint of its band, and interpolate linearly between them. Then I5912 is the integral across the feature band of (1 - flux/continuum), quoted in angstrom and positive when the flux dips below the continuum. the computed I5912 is 6.3 angstrom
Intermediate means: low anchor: 17.8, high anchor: 18.7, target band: 16.3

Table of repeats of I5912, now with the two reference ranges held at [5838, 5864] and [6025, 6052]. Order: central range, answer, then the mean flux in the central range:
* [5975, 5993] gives 1.7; 17.1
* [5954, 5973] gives 0.9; 18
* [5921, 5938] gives 1.5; 17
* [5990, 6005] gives 0.4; 18.5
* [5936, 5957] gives 0.1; 18.7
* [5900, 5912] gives 0.7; 17.4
